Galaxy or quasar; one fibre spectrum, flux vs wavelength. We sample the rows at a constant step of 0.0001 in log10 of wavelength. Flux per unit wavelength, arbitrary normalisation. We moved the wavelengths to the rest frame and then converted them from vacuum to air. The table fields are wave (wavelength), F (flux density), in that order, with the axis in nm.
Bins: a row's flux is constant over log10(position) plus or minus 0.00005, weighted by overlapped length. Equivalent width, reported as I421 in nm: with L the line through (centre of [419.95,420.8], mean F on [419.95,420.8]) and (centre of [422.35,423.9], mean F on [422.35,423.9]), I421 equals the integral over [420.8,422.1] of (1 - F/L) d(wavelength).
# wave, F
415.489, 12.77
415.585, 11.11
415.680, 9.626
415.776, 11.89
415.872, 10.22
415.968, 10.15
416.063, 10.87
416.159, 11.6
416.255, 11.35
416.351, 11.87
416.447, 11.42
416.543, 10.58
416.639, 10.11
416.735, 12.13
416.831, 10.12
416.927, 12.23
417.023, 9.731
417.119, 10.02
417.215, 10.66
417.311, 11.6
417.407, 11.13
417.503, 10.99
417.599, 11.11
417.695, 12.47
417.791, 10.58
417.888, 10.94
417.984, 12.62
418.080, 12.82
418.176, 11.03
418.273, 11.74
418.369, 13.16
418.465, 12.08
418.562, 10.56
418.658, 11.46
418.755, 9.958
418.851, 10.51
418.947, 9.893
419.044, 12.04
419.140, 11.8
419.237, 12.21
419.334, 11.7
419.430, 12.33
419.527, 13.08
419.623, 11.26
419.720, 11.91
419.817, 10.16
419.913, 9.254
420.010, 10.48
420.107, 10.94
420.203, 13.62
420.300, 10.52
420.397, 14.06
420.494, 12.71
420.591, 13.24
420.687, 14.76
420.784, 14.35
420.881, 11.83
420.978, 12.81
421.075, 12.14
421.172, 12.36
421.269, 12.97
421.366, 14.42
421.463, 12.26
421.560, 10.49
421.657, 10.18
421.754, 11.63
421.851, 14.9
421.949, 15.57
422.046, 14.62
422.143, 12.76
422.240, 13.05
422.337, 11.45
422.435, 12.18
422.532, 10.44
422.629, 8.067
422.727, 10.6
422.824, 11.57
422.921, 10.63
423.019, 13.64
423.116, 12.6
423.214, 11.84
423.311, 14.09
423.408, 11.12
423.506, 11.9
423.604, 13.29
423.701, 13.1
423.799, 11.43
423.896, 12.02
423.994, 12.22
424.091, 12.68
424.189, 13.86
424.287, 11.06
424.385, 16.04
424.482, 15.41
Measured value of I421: -0.06 nm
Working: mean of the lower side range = 12.6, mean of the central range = 12.8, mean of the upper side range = 11.8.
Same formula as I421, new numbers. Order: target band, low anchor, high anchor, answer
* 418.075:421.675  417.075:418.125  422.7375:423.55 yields -0.079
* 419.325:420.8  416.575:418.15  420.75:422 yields 0.016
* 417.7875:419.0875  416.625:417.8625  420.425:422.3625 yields 0.017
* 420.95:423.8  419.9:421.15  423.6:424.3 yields 0.043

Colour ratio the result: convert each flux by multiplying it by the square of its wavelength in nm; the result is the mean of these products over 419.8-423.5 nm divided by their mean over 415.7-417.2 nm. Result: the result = 1.15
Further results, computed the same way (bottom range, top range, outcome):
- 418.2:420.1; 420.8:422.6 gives 1.12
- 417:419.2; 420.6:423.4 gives 1.12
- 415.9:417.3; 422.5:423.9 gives 1.11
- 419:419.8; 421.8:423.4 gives 1.05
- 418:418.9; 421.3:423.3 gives 1.08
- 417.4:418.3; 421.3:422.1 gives 1.15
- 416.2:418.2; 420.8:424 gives 1.12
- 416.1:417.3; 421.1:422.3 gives 1.20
